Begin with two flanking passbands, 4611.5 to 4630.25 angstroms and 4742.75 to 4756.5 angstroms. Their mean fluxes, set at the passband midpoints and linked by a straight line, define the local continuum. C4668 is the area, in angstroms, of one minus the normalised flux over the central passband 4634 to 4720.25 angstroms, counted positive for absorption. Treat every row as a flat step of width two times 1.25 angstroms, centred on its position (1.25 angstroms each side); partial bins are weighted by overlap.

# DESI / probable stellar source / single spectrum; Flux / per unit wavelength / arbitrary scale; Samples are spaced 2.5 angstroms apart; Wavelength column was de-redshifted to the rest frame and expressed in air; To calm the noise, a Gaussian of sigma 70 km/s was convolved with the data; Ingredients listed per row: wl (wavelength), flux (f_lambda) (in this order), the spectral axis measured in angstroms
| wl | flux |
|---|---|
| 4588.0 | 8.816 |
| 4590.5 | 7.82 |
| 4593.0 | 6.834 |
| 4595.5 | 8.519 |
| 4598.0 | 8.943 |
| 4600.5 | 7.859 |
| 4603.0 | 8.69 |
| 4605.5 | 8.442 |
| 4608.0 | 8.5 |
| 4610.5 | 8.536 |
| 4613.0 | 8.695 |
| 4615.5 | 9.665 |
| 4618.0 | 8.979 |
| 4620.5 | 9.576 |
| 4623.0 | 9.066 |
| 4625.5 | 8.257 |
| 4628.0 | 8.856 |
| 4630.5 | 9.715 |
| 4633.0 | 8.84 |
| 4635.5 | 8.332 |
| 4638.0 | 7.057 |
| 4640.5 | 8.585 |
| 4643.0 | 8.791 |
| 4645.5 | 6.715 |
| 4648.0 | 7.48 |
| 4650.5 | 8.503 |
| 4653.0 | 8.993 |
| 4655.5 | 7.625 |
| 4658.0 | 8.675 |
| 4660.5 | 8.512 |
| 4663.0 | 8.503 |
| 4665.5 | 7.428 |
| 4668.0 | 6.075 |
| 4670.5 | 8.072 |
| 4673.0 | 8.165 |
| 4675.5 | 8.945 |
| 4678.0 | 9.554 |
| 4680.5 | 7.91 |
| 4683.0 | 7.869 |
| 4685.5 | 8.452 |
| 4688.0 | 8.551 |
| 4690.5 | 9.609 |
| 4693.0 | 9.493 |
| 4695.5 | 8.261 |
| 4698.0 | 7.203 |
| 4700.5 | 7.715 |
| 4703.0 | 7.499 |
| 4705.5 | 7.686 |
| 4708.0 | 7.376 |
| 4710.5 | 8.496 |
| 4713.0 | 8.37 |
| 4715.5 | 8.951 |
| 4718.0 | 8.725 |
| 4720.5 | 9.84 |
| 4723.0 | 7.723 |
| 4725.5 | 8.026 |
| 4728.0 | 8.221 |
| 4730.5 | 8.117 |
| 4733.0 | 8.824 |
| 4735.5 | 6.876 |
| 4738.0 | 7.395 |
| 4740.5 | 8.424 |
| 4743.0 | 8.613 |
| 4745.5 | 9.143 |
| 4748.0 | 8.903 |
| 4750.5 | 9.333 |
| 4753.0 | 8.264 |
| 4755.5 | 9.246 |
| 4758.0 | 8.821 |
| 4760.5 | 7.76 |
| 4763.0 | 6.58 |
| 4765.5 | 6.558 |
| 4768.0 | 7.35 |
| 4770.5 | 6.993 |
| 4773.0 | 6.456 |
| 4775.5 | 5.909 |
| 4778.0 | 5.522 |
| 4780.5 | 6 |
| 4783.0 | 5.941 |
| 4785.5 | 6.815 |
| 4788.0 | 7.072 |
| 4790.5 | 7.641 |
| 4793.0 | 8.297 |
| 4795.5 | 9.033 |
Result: 7.6 angstroms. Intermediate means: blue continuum 9.04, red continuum 8.93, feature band 8.2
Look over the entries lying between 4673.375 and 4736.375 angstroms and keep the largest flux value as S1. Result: 9.84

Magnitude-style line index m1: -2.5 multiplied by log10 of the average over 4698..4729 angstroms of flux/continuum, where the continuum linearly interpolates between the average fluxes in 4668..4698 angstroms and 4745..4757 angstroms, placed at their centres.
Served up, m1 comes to 0.066 mag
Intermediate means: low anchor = 8.46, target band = 8.18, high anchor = 8.96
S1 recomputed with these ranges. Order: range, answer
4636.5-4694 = 9.609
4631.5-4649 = 8.84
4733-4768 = 9.333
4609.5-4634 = 9.715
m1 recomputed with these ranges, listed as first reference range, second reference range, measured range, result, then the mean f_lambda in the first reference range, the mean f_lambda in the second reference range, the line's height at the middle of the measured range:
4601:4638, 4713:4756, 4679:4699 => 0.02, 8.79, 8.49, 8.61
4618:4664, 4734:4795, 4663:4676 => 0.07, 8.46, 7.52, 8.25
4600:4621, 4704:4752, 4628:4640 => 0.02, 8.78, 8.37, 8.69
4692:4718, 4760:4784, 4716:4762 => -0.16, 8.12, 6.47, 7.29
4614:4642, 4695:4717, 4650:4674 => 0.05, 8.81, 7.95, 8.43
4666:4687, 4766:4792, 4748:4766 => -0.18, 8.11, 6.59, 6.91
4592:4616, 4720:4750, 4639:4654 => 0.03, 8.45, 8.33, 8.41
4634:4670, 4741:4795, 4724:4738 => -0.04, 7.96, 7.52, 7.66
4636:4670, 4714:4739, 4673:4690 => -0.07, 7.93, 8.28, 8.07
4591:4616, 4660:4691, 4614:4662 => -0.03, 8.41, 8.24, 8.33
